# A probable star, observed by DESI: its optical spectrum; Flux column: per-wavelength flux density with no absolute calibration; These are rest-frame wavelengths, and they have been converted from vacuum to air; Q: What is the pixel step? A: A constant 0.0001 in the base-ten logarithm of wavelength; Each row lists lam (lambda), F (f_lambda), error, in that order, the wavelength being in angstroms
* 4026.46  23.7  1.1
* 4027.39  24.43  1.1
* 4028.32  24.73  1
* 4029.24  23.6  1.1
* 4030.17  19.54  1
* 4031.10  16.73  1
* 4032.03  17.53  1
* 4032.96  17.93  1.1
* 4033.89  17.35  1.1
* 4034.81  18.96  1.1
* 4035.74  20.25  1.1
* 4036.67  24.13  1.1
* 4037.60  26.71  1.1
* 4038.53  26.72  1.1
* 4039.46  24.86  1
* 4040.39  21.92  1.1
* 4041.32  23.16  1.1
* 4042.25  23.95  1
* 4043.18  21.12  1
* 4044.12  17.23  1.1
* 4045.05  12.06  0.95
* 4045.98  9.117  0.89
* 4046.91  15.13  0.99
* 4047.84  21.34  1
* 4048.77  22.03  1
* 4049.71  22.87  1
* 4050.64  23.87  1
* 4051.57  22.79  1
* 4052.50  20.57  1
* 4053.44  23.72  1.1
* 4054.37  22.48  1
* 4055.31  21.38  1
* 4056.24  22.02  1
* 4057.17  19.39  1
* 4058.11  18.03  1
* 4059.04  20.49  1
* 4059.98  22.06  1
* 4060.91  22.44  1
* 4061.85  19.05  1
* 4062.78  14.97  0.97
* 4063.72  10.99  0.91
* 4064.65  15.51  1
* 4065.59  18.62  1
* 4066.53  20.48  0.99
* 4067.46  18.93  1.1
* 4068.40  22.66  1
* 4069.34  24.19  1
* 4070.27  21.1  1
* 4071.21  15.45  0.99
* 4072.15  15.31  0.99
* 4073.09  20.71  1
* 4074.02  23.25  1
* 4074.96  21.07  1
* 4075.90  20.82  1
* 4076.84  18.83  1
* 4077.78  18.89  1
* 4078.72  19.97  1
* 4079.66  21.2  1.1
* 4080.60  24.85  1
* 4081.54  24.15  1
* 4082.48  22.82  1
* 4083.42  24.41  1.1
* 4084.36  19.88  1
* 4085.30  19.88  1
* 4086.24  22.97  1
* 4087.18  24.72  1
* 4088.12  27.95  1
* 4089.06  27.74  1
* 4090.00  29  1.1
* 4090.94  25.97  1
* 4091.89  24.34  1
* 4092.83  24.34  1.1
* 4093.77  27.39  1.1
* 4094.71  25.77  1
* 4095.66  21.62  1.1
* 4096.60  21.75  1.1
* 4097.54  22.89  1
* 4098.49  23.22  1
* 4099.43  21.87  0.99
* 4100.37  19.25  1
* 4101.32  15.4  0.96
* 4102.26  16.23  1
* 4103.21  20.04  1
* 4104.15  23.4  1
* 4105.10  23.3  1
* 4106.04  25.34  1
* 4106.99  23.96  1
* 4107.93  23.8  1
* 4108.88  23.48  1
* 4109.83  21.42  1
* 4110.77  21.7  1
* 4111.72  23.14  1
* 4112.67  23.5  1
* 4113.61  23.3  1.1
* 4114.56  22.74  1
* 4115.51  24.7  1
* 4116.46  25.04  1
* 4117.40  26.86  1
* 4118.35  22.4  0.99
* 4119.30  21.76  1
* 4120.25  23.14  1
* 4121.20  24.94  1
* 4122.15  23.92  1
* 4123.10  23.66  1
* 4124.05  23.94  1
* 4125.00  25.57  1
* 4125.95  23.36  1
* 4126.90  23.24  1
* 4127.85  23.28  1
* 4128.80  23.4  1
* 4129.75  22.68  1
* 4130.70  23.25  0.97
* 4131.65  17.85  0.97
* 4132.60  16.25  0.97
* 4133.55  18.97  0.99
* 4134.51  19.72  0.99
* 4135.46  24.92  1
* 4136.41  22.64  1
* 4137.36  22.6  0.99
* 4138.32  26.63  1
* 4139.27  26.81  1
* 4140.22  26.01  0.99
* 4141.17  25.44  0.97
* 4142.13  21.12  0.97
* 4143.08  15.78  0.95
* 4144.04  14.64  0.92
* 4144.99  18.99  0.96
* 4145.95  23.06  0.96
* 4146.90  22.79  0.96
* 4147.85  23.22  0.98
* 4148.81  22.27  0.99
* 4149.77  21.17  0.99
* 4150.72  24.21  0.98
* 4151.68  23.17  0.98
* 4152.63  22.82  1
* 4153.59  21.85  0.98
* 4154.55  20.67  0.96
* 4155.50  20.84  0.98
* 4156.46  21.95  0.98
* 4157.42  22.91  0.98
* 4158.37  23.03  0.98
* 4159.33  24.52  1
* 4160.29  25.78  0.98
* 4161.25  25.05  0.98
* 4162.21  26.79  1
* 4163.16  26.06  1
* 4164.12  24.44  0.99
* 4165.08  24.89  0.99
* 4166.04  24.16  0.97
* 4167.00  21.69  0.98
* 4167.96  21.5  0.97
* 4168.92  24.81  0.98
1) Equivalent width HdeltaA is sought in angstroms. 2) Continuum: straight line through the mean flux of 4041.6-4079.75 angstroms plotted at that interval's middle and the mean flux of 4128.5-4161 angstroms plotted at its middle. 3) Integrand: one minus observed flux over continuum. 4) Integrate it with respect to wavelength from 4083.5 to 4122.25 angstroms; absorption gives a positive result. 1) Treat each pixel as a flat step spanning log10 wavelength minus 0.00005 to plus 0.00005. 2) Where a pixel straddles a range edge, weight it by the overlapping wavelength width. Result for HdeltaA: -4.4 angstroms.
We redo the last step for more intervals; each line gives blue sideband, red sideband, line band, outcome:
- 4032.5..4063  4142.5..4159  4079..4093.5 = -2.3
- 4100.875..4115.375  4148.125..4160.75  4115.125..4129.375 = -1.0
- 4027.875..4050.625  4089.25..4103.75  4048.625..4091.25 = 0.7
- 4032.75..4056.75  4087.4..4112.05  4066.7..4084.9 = 1.1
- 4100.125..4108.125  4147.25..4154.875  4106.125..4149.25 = -1.9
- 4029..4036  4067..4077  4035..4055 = -2.0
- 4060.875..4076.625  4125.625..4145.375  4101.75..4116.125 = -1.4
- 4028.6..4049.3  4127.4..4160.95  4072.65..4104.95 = -2.3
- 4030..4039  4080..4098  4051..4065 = 1.5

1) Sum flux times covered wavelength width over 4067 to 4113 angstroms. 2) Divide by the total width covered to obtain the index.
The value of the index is 22.3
